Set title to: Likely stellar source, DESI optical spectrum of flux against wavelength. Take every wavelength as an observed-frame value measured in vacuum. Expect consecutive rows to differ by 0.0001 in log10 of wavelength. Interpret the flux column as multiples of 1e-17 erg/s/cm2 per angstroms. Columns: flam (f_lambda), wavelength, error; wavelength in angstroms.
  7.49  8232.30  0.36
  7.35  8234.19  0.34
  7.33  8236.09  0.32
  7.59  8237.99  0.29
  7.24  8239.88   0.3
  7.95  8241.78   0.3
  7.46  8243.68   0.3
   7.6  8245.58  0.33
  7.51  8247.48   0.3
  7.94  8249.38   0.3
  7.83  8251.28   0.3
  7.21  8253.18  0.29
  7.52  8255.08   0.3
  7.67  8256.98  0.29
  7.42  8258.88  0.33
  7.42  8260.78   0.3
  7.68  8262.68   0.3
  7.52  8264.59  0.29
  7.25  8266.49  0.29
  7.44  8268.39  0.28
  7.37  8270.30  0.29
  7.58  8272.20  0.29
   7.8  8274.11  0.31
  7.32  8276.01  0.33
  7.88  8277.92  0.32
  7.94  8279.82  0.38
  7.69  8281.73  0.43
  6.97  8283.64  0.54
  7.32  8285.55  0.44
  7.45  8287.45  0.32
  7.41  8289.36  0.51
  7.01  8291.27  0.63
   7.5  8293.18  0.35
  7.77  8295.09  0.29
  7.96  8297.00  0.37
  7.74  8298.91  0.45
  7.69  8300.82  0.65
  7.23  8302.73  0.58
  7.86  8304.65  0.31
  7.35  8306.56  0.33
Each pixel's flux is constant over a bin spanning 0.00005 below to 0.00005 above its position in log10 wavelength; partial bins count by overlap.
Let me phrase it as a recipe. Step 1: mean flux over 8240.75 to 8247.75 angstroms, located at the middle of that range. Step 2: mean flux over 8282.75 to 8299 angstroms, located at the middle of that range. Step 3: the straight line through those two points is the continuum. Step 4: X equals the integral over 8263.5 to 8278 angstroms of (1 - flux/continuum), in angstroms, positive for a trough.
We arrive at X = 0.0 angstroms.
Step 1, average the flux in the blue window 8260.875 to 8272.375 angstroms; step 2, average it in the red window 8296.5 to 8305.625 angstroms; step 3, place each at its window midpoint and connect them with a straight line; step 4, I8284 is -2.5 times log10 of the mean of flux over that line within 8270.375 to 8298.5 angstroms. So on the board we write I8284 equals 0.00 mag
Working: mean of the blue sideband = 7.46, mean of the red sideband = 7.68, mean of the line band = 7.54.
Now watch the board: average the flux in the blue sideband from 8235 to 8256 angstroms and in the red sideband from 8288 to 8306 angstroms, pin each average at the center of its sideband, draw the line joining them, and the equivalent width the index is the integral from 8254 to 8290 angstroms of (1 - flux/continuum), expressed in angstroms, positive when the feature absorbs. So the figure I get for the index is 0.26 angstroms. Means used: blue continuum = 7.56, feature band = 7.51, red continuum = 7.56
